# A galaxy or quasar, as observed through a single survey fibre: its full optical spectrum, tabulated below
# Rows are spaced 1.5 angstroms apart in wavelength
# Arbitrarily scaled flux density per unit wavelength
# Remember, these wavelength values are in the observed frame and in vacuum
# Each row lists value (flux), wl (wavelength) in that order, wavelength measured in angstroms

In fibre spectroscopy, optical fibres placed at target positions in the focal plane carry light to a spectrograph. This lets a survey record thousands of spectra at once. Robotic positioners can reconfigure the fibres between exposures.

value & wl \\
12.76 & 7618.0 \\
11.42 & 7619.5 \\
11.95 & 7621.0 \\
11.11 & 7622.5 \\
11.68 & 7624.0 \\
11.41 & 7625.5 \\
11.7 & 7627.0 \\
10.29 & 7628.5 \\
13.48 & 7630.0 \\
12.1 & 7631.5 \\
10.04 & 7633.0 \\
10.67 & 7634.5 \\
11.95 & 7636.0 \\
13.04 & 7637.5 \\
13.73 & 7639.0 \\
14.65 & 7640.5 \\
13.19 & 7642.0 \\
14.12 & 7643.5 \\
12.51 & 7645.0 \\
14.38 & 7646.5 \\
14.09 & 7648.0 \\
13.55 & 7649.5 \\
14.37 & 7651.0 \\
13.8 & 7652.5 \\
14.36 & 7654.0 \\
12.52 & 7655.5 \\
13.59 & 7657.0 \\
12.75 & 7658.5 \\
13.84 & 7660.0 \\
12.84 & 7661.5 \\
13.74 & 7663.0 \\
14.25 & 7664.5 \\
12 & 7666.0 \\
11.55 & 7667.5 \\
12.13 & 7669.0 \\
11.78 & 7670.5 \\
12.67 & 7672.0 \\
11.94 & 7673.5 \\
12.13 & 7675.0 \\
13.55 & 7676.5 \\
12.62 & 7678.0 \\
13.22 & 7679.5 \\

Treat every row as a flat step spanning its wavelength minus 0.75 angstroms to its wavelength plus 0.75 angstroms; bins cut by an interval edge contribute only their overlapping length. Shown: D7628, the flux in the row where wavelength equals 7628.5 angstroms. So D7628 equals 10.29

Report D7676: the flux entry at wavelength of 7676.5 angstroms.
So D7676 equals 13.55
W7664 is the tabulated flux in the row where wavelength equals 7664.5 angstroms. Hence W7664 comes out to 14.25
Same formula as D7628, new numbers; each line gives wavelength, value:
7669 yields 12.13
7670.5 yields 11.78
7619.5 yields 11.42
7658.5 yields 12.75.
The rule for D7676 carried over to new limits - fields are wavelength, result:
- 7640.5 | 14.65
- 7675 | 12.13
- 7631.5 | 12.1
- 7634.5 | 10.67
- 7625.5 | 11.41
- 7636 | 11.95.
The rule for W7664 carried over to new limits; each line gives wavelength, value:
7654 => 14.36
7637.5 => 13.04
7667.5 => 11.55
